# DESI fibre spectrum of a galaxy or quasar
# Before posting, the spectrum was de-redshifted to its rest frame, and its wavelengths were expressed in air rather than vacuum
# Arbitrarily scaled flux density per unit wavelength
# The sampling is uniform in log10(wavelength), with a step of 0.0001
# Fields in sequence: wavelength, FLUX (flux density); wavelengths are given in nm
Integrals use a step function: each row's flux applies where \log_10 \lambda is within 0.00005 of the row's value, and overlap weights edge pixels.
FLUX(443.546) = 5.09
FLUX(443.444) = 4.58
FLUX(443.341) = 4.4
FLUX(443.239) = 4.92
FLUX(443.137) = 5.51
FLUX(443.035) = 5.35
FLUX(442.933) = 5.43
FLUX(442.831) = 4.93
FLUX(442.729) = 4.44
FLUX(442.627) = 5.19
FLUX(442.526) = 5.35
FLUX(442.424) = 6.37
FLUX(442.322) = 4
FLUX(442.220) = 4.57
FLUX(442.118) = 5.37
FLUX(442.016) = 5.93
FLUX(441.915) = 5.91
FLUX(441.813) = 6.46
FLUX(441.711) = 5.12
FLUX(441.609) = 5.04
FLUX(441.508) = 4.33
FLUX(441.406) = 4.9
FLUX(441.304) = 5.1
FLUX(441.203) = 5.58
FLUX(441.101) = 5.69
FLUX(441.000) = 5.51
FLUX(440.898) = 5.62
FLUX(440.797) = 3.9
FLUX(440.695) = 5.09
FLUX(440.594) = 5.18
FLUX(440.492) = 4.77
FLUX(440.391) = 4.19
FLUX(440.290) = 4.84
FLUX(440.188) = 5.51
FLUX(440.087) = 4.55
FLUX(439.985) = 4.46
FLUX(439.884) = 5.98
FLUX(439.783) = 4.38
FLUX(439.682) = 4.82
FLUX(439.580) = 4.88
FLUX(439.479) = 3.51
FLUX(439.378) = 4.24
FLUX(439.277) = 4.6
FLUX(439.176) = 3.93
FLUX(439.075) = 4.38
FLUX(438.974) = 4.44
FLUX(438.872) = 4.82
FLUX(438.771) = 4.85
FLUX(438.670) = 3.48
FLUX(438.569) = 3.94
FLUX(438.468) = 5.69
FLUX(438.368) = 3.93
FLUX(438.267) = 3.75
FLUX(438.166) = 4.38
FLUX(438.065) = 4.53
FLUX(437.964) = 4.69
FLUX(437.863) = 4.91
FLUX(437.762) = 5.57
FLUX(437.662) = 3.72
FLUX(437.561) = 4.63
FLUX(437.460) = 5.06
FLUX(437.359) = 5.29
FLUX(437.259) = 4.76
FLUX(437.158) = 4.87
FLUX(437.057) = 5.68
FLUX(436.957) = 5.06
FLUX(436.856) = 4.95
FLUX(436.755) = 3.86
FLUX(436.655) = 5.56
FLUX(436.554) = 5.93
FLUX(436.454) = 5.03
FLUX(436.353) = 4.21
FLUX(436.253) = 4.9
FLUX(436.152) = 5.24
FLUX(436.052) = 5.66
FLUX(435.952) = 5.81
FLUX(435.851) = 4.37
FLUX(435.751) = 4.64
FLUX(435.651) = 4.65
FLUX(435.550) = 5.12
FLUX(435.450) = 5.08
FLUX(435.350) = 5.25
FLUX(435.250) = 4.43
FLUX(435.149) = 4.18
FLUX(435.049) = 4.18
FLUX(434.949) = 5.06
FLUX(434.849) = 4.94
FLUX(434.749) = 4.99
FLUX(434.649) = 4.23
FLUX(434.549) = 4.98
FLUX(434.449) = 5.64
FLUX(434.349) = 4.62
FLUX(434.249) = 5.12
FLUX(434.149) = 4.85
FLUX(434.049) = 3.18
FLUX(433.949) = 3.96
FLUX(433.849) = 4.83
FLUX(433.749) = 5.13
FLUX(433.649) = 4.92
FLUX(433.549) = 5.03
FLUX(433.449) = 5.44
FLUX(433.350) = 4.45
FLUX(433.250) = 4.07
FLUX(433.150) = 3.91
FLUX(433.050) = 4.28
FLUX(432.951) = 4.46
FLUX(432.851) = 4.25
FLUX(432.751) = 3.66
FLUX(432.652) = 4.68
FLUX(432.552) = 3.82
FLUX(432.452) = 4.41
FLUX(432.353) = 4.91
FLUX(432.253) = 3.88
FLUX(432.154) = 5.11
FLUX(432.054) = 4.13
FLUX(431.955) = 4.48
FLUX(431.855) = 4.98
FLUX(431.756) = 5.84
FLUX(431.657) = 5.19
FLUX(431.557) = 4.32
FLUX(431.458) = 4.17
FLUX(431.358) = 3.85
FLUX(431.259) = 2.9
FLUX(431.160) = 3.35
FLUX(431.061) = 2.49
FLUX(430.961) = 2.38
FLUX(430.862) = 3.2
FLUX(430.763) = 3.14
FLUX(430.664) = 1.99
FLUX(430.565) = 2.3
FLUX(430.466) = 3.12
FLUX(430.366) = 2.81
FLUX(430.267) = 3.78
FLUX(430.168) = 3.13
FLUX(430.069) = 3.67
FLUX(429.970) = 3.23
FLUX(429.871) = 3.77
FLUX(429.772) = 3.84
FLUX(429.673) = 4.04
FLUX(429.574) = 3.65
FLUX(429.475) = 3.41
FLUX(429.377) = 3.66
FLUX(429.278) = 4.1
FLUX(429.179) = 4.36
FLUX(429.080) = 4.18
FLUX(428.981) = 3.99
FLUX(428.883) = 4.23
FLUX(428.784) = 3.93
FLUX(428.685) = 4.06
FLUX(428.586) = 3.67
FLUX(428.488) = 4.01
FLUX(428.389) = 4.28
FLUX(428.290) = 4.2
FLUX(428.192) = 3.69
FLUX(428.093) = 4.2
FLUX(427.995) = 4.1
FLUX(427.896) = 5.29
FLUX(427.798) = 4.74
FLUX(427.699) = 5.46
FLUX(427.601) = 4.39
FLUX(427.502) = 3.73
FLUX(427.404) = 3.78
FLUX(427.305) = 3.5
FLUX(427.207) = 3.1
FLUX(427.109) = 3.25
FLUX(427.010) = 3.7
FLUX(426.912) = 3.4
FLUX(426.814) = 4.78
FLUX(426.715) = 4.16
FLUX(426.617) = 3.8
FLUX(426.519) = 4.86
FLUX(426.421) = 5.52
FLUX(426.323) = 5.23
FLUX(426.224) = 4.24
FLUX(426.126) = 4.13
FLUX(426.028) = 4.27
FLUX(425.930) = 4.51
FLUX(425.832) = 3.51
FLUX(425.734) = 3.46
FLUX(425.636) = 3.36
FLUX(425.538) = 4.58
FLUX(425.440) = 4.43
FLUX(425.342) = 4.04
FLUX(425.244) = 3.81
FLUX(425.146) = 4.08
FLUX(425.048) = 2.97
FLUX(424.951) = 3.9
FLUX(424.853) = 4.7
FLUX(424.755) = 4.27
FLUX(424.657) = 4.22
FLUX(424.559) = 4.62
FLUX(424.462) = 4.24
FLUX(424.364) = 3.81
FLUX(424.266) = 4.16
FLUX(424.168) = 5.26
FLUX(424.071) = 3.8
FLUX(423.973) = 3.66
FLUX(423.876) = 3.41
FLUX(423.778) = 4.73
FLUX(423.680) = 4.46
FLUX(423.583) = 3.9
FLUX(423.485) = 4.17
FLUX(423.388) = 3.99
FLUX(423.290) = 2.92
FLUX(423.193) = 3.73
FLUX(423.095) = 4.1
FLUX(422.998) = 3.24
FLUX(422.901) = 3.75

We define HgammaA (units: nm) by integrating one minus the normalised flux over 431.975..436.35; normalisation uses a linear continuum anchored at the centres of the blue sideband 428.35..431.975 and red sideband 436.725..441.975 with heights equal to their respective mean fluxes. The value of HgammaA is -0.491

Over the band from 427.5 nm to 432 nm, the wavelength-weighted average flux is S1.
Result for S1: 3.85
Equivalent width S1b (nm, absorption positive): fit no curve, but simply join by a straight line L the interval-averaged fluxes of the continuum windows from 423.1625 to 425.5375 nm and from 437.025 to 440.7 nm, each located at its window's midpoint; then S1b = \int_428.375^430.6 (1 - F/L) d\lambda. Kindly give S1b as 0.29 nm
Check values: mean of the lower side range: 4.07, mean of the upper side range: 4.65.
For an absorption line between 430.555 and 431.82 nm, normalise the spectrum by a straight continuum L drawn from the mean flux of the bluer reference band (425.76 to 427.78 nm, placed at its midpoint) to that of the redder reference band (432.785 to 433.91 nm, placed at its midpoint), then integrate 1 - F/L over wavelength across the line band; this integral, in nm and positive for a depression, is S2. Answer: 0.27 nm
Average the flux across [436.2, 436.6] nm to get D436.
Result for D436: 5.01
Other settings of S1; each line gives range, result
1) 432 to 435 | 4.57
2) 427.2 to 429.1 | 4.15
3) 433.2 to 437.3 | 4.85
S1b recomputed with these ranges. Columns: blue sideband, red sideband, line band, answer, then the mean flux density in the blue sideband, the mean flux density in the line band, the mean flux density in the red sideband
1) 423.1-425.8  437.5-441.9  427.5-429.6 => 0.025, 4.02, 4.17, 4.75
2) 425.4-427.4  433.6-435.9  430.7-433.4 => 0.261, 4.08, 4.08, 4.71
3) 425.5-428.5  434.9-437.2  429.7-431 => 0.387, 4.17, 3.13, 4.94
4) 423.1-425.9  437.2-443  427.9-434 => 0.515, 4.01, 3.99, 4.85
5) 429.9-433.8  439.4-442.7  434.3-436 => -0.184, 3.97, 4.83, 5.06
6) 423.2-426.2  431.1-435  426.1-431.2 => 0.512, 4.04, 3.82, 4.51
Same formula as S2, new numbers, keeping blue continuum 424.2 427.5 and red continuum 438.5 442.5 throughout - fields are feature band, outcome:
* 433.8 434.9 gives -0.03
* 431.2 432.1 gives 0.00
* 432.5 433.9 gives 0.00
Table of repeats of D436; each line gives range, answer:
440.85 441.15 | 5.61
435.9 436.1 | 5.72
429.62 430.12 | 3.71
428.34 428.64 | 3.99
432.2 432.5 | 4.42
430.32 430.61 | 2.74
